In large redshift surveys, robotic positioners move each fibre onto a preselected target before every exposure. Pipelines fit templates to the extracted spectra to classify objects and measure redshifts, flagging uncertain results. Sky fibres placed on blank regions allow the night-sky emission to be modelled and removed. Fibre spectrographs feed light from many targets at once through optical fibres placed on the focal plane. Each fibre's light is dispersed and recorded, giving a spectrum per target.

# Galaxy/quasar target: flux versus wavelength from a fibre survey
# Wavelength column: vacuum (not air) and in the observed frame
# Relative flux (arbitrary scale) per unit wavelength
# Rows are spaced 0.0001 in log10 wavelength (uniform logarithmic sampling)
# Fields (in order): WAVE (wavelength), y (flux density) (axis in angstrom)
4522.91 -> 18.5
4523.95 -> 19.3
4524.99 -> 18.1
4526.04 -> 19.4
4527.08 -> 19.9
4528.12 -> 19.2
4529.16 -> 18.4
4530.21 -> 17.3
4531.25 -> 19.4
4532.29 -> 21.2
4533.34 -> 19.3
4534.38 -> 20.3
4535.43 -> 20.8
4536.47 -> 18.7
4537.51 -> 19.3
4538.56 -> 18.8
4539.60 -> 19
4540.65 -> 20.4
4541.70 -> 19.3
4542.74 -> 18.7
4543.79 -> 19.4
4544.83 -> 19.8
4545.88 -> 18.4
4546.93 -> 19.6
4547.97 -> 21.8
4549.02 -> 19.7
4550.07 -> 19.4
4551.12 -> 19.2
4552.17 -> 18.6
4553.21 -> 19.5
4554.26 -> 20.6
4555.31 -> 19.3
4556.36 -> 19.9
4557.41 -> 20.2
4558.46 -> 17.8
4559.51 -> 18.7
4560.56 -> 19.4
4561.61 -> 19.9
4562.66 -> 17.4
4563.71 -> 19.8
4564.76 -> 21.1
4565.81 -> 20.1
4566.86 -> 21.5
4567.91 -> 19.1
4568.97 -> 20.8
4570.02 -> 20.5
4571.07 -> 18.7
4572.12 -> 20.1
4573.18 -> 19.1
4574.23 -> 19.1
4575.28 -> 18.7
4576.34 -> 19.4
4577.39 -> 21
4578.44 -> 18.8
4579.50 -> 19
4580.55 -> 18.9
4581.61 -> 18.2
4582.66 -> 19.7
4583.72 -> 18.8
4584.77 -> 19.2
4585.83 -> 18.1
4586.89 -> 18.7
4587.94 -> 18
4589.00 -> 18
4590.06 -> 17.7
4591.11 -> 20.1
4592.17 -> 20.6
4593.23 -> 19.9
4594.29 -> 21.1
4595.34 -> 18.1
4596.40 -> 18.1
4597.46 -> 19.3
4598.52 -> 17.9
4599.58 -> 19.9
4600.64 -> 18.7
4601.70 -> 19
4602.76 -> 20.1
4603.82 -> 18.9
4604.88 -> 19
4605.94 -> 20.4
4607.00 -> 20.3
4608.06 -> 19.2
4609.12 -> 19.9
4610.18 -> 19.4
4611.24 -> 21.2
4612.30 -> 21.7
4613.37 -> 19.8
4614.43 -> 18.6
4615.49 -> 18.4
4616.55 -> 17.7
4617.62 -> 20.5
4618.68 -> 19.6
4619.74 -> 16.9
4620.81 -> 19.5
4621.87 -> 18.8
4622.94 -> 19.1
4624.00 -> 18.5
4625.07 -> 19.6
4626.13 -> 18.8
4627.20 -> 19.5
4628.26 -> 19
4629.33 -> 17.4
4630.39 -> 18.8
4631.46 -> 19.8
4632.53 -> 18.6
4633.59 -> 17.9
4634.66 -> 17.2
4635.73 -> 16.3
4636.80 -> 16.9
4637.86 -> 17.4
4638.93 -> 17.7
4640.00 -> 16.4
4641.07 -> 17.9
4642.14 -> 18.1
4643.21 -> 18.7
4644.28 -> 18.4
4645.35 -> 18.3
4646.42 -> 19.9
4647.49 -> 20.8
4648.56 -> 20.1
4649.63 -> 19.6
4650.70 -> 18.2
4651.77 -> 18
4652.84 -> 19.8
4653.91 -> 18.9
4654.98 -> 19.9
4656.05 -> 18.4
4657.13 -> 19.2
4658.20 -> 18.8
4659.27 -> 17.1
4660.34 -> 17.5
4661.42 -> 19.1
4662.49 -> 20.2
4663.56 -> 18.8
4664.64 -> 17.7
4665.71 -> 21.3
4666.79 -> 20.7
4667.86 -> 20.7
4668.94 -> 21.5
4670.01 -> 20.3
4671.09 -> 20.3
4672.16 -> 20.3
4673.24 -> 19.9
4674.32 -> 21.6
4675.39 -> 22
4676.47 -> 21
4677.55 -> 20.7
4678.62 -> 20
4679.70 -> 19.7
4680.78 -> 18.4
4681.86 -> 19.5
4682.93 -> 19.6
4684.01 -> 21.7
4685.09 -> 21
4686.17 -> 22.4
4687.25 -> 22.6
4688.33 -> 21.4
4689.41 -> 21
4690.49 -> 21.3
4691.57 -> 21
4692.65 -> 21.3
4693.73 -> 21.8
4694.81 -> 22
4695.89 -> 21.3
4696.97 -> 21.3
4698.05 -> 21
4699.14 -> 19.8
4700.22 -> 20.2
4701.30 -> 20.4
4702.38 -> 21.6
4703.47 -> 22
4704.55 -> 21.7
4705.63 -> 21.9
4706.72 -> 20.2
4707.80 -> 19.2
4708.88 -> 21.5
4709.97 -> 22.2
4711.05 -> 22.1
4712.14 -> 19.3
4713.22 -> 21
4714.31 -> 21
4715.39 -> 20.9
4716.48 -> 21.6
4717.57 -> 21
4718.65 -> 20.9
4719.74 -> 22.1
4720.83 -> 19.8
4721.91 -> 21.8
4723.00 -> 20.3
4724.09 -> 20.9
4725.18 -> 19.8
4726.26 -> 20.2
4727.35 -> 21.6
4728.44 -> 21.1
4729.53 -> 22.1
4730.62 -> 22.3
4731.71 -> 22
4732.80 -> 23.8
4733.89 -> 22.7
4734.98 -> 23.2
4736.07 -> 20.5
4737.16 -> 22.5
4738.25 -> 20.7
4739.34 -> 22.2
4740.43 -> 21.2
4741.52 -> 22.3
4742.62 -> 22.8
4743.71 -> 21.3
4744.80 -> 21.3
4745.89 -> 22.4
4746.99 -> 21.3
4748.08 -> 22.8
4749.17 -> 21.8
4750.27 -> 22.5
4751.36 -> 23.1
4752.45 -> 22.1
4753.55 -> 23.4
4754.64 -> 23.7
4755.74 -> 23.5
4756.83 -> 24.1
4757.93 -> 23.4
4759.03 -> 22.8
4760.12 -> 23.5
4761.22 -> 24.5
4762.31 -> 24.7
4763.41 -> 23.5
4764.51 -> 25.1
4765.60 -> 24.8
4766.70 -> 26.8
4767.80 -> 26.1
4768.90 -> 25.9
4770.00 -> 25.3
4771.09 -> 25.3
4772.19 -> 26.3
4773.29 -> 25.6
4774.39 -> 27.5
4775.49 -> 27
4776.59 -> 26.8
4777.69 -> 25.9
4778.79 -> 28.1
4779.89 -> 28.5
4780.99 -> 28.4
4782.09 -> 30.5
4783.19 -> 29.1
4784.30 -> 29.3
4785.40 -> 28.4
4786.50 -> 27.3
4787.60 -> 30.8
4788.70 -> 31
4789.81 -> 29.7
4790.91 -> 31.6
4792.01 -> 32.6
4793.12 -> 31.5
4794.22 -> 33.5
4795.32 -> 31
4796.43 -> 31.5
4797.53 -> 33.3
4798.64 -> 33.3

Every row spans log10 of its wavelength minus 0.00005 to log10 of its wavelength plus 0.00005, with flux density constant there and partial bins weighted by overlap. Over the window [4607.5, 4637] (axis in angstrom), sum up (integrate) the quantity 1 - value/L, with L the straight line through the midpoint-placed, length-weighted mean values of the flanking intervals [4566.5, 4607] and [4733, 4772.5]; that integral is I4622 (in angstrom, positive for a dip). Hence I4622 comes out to 1.8 angstrom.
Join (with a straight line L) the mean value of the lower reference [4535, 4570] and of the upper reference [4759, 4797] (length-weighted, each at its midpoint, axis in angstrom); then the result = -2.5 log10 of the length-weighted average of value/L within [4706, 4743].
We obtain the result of 0.21 mag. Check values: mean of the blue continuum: 19.6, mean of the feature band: 21.4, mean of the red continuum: 27.8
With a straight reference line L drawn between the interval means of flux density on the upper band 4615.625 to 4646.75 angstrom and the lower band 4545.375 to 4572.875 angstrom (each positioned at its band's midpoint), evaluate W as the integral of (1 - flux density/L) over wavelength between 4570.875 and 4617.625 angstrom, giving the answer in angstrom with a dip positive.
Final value -0.58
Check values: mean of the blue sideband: 19.7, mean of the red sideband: 18.4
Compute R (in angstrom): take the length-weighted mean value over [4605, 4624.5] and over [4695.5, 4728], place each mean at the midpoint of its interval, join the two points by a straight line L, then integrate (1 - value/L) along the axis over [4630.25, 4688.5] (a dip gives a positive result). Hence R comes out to 2.1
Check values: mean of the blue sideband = 19.4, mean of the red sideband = 21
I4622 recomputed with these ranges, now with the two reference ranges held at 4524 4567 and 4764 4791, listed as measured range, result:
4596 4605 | 1.0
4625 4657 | 6.0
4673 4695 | 3.0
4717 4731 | 2.5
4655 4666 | 2.2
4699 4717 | 3.0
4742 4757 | 2.3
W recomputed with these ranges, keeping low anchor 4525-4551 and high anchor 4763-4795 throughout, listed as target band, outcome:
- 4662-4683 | 3.5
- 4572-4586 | 1.2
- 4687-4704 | 2.6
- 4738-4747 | 1.7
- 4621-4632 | 1.8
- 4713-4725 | 2.3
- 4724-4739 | 2.7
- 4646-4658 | 2.1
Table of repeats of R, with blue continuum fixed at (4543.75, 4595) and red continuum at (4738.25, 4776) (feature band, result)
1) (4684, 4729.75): 3.0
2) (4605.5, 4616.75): 0.4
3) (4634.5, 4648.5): 2.0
